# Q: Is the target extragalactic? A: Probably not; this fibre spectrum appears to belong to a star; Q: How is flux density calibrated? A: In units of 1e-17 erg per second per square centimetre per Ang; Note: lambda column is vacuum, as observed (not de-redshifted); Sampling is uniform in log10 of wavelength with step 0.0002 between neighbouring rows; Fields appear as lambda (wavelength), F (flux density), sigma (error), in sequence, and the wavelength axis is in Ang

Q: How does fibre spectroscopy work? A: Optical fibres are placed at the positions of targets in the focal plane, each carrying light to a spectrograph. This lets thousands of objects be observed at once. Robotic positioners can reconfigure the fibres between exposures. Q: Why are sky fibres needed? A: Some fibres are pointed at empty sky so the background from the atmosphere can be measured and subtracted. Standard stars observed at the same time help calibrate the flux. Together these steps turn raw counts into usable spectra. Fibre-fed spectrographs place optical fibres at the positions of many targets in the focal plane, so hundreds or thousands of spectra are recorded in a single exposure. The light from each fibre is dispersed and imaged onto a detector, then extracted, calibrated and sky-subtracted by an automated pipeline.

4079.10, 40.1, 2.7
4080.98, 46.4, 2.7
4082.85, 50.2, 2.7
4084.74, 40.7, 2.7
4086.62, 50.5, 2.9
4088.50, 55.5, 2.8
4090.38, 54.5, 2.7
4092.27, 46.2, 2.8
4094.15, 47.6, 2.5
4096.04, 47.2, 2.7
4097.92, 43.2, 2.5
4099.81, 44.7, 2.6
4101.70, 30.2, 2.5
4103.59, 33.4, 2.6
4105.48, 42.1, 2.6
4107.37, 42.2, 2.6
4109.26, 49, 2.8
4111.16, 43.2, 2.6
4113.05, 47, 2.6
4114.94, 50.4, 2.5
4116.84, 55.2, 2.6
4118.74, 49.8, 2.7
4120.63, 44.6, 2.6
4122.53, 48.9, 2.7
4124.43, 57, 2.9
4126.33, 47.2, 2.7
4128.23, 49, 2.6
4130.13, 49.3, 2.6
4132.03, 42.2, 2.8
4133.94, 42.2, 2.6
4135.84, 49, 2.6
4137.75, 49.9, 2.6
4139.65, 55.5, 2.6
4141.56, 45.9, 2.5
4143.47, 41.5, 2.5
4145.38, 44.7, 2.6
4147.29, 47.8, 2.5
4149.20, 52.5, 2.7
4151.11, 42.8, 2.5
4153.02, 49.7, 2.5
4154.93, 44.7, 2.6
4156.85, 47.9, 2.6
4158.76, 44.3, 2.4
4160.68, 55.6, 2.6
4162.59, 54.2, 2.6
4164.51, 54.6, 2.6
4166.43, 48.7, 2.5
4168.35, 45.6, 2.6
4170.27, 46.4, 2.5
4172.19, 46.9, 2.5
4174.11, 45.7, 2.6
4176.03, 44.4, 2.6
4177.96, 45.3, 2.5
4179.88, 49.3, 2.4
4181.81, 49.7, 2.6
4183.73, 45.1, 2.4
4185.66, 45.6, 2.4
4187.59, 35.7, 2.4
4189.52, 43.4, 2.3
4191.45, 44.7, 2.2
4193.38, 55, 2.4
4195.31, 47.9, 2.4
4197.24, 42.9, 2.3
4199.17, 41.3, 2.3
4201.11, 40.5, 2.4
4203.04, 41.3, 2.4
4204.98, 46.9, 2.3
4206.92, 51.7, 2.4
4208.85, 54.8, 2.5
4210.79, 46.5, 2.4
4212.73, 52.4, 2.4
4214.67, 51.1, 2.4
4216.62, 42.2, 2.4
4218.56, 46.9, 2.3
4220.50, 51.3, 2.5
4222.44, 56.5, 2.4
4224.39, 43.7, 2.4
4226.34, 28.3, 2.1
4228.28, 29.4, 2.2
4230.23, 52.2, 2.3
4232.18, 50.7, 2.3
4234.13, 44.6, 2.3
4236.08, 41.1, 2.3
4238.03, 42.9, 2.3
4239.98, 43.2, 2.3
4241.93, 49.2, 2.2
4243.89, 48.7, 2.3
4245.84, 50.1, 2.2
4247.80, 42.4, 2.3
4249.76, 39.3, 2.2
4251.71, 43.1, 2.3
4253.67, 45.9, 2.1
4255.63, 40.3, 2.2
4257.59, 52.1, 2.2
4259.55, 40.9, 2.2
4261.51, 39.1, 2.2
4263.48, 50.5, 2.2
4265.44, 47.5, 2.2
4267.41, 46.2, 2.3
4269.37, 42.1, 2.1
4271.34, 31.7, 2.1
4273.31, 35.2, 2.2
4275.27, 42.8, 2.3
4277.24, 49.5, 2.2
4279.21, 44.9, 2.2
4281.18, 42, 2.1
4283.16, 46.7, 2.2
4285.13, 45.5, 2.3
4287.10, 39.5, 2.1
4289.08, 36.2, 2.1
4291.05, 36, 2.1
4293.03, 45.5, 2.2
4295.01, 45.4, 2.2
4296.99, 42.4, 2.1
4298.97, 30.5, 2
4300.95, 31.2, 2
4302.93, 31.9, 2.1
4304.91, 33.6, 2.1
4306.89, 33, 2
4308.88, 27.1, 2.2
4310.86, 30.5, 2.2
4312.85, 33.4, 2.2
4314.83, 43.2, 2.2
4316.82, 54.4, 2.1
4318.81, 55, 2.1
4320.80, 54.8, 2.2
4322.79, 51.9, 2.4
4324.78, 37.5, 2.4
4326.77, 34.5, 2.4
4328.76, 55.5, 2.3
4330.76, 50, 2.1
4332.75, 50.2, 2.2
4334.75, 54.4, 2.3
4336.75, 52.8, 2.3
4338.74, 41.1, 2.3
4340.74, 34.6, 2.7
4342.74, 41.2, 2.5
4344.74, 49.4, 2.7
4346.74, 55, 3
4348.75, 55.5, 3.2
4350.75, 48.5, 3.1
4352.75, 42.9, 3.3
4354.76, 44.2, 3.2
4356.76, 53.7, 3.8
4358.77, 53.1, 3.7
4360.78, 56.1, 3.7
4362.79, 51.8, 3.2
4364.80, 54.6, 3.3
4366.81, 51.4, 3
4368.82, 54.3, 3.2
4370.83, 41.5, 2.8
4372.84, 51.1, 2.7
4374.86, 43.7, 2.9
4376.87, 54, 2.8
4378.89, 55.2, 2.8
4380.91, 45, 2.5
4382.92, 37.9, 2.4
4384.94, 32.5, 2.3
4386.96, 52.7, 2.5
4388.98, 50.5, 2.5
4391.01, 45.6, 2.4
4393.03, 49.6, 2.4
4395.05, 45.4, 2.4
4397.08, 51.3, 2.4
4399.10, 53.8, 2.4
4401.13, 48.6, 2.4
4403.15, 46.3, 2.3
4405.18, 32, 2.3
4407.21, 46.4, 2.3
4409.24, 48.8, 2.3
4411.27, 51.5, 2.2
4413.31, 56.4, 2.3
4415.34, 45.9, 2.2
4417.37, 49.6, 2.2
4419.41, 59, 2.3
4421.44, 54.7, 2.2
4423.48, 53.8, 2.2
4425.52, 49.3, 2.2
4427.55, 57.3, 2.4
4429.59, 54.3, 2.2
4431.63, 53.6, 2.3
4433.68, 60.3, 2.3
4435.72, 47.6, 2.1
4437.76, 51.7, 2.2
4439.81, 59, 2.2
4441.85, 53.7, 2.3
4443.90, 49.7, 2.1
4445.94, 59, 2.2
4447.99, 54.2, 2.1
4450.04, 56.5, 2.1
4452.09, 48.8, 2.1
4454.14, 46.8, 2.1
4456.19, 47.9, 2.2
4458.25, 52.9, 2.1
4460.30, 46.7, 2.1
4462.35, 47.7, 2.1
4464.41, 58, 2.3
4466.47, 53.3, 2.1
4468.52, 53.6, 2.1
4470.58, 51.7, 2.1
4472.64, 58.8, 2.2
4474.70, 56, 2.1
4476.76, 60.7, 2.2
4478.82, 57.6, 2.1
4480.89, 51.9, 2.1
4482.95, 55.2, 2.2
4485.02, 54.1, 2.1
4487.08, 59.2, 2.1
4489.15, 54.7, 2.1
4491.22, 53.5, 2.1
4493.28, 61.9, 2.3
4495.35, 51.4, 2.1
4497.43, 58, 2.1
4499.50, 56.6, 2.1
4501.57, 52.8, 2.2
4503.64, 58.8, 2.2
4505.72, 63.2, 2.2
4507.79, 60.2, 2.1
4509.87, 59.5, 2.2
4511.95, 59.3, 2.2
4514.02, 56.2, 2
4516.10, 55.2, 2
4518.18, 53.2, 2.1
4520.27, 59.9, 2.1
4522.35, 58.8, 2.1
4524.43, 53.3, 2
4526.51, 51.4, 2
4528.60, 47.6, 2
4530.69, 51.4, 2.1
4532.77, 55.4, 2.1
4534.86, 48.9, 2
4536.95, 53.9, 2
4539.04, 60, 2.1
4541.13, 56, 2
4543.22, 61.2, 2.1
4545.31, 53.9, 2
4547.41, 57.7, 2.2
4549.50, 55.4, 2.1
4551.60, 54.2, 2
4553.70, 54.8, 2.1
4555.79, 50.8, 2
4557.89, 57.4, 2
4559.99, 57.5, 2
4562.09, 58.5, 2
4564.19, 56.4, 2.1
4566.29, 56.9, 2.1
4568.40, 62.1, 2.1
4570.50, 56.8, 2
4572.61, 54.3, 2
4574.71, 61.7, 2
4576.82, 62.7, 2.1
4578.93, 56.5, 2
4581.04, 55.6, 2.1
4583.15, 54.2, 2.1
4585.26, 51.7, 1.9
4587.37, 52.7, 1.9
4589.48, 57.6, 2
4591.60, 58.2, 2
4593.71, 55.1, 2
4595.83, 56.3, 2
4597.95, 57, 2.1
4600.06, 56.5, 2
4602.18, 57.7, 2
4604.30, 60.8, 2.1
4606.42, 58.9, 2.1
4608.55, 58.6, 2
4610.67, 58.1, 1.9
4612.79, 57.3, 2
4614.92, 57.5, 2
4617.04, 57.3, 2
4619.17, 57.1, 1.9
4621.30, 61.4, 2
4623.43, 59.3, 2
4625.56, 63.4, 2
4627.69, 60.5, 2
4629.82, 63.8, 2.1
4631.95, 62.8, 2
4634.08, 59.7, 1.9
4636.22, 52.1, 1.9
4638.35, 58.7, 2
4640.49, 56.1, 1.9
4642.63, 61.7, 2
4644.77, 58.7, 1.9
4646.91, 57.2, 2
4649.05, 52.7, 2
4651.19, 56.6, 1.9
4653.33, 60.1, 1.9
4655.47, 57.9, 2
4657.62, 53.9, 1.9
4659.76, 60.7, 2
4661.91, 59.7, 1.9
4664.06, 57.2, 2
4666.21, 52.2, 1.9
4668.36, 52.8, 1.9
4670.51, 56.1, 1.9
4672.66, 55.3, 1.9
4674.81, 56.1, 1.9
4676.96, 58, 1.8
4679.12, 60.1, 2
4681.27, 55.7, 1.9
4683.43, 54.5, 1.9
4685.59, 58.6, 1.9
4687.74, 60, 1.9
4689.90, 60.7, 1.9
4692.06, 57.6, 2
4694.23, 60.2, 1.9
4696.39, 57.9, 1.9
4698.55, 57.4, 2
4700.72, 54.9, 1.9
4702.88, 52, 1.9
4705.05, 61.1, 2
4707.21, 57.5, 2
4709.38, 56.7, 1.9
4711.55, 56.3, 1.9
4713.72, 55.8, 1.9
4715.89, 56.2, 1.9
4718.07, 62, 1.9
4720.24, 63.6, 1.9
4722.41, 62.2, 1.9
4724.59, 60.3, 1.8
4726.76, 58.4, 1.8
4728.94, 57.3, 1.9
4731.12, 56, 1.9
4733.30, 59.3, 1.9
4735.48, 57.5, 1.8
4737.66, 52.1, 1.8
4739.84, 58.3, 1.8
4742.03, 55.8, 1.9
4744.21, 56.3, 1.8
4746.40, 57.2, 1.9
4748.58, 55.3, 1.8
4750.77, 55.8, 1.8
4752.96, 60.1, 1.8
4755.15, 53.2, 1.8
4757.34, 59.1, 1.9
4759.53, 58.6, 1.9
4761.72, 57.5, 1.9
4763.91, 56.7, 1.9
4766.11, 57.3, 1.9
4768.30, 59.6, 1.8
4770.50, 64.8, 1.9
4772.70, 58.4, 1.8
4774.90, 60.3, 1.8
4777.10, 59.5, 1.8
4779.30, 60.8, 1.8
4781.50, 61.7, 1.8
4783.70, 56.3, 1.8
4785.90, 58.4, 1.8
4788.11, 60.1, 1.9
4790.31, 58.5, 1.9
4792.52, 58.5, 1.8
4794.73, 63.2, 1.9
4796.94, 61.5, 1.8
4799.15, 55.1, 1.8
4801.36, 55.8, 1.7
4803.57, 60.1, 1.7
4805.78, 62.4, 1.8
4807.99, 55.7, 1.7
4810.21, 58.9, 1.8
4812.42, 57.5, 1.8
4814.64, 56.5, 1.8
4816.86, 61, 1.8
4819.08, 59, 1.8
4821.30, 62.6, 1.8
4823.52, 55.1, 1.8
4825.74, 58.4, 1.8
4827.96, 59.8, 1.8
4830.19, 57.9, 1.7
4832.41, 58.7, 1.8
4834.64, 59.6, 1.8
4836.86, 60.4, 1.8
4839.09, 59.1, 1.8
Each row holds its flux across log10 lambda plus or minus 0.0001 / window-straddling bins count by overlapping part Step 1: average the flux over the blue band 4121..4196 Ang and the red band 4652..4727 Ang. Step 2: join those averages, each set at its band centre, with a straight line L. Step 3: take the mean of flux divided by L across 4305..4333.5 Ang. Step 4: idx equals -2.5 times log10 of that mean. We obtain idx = 0.17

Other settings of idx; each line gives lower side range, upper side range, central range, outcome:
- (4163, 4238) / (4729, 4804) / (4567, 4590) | -0.05 mag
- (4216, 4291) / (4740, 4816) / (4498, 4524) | -0.14 mag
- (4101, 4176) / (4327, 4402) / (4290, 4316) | 0.33 mag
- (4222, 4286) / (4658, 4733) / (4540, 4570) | -0.07 mag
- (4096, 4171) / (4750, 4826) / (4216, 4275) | 0.12 mag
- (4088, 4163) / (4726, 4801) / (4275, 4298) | 0.16 mag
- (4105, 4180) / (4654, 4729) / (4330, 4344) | 0.11 mag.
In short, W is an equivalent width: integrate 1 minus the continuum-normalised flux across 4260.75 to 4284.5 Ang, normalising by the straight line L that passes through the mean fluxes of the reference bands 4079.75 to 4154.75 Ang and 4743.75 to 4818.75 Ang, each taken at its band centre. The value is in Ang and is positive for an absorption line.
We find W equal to 3.0 Ang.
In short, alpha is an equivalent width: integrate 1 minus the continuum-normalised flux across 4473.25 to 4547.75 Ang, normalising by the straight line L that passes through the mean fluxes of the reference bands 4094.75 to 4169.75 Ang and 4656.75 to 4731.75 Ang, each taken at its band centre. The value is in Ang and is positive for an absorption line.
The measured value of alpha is -2.7 Ang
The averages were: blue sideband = 47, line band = 56.1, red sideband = 57.6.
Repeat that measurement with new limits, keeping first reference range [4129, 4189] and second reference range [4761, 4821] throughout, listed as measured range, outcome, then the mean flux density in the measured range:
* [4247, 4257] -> 1.30 Ang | 42.6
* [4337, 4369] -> 1.05 Ang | 49.2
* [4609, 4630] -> -1.31 Ang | 59.4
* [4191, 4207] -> 0.80 Ang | 45.5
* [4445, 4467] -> 0.36 Ang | 51.9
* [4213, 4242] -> 2.11 Ang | 44.9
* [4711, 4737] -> -0.37 Ang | 58.7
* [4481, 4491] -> -0.36 Ang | 55.3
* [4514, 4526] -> -0.42 Ang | 55.9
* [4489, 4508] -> -1.24 Ang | 57.1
